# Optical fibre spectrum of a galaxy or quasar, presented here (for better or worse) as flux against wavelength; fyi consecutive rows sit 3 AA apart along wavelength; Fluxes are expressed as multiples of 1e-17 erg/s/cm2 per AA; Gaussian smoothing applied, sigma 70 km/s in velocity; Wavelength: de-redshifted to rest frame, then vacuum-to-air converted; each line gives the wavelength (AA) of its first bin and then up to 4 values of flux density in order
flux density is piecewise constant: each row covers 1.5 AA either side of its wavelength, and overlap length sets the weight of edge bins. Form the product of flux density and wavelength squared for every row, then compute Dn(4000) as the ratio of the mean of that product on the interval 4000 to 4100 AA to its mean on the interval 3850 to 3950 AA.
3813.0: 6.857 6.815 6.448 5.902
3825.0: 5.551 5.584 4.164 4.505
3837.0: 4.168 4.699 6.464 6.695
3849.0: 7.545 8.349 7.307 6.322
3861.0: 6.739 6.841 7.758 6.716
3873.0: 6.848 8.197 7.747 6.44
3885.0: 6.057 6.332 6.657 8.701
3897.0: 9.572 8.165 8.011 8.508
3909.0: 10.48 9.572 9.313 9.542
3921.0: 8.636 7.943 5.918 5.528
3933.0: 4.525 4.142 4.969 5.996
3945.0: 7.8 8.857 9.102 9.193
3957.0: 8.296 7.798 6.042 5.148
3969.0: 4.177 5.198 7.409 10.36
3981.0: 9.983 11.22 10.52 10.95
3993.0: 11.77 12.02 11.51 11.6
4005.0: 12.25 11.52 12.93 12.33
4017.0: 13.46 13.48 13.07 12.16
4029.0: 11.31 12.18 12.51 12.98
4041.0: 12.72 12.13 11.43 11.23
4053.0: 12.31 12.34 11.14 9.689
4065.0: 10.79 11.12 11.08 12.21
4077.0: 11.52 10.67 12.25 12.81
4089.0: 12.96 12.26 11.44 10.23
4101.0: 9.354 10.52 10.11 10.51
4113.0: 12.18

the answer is 1.7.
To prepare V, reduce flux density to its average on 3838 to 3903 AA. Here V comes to 7.15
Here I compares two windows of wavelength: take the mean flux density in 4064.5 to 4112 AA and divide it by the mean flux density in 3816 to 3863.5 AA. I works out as 1.85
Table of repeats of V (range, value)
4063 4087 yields 11.5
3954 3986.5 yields 7.73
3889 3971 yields 7.48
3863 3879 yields 7.33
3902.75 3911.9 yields 9.22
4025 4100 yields 11.7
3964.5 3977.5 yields 5.86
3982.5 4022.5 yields 12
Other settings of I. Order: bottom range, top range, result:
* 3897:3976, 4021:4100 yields 1.60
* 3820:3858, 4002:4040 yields 2.10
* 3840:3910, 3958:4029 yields 1.39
